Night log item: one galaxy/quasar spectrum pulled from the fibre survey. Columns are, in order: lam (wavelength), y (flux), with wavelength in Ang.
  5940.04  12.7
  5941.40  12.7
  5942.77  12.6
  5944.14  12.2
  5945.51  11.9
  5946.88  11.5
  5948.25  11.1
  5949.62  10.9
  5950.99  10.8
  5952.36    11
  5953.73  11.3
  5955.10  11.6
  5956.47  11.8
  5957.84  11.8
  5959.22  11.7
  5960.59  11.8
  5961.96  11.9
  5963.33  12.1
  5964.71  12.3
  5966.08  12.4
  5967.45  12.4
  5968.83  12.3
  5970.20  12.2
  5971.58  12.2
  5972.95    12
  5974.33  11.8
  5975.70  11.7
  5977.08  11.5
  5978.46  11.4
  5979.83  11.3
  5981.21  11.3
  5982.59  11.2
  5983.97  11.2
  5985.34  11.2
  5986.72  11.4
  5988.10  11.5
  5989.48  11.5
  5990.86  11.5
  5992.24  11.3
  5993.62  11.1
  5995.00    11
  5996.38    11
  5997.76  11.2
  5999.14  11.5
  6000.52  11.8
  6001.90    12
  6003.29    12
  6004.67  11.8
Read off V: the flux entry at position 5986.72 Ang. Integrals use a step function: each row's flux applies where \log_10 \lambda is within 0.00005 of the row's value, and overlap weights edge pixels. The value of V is 11.4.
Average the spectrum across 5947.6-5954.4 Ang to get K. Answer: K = 11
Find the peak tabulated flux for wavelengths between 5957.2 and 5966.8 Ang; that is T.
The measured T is 12.4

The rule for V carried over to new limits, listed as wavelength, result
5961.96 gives 11.9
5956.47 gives 11.8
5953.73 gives 11.3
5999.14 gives 11.5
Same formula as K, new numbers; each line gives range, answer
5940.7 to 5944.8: 12.5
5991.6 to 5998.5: 11.1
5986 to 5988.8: 11.4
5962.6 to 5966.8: 12.3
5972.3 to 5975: 11.9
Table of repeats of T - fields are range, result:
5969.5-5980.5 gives 12.2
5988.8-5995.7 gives 11.5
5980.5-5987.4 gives 11.4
